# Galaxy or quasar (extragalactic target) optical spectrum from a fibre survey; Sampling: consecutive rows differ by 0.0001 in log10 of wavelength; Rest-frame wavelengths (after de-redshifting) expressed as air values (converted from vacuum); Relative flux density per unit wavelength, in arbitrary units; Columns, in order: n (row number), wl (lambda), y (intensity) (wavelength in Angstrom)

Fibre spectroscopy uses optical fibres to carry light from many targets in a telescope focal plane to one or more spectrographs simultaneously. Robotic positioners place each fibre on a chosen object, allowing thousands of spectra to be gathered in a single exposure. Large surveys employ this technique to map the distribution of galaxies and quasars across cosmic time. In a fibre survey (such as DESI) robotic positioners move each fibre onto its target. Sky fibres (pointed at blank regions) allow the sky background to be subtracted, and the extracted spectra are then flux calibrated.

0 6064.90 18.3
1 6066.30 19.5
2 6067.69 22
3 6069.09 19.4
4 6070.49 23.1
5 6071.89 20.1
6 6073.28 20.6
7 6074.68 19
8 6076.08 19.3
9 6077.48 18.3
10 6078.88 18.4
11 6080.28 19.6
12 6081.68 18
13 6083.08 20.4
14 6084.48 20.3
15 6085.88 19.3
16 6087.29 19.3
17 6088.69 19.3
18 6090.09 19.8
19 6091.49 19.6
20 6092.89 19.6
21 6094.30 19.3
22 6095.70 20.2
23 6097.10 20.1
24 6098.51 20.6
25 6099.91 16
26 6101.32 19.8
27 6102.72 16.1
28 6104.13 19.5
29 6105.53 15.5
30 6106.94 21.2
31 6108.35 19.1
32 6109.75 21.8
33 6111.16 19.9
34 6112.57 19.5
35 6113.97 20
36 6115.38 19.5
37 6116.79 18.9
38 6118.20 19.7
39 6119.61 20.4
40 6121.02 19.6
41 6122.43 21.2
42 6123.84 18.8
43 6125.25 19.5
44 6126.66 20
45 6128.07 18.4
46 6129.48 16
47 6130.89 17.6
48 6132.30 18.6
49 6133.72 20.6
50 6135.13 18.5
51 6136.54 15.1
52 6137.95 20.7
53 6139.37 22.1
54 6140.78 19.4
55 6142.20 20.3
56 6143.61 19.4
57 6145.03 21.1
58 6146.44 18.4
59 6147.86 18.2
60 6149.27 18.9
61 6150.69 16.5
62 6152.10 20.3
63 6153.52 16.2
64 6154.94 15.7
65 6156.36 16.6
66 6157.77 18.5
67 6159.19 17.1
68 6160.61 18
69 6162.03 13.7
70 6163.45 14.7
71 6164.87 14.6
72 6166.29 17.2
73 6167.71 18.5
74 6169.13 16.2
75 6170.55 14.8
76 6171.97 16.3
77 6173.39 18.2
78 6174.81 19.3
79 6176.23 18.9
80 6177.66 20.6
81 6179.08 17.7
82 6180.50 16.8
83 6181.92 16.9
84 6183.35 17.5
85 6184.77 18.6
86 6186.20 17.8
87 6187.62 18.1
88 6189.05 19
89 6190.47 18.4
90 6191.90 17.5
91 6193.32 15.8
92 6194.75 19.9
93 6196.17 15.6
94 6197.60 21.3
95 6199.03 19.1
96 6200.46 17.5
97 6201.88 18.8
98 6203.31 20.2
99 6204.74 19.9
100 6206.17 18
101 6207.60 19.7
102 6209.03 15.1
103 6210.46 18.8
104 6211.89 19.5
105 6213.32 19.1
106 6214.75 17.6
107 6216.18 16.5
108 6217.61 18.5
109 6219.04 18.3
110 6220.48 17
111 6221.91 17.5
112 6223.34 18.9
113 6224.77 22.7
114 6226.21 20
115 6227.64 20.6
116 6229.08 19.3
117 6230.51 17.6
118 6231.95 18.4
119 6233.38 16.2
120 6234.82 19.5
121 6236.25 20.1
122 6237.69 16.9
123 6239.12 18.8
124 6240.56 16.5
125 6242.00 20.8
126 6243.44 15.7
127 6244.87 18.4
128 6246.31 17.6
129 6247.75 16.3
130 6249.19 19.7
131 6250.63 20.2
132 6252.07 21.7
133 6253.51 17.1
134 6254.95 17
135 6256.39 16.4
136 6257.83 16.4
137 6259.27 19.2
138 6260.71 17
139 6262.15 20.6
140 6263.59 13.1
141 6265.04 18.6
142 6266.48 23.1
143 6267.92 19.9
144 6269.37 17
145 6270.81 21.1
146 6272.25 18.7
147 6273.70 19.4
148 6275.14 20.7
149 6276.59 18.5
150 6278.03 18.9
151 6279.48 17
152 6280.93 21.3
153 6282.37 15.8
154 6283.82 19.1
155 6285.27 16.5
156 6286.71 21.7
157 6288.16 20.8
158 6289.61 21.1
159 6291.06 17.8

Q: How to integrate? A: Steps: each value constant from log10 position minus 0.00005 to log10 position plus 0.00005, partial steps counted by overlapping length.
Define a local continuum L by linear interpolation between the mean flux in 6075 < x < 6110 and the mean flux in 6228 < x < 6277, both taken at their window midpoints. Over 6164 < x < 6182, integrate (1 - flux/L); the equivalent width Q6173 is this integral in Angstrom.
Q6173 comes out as 1.38 Angstrom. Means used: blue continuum 19.2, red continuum 18.5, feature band 17.4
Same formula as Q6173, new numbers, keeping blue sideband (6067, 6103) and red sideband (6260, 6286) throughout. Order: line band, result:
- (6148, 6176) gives 3.3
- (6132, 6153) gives 0.1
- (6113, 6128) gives -0.2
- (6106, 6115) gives -0.3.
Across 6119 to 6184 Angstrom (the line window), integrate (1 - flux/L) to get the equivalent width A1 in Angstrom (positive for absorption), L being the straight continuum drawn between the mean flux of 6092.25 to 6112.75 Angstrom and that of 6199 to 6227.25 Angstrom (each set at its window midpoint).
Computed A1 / 2.9 Angstrom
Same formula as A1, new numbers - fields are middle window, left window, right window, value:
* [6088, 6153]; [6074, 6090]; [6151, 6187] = -3.17 Angstrom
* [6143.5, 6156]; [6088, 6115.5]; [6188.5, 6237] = 0.53 Angstrom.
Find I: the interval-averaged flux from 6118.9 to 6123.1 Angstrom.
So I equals 20.4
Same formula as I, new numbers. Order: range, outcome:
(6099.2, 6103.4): 17.3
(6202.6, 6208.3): 19.4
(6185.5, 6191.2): 18.3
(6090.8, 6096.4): 19.7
